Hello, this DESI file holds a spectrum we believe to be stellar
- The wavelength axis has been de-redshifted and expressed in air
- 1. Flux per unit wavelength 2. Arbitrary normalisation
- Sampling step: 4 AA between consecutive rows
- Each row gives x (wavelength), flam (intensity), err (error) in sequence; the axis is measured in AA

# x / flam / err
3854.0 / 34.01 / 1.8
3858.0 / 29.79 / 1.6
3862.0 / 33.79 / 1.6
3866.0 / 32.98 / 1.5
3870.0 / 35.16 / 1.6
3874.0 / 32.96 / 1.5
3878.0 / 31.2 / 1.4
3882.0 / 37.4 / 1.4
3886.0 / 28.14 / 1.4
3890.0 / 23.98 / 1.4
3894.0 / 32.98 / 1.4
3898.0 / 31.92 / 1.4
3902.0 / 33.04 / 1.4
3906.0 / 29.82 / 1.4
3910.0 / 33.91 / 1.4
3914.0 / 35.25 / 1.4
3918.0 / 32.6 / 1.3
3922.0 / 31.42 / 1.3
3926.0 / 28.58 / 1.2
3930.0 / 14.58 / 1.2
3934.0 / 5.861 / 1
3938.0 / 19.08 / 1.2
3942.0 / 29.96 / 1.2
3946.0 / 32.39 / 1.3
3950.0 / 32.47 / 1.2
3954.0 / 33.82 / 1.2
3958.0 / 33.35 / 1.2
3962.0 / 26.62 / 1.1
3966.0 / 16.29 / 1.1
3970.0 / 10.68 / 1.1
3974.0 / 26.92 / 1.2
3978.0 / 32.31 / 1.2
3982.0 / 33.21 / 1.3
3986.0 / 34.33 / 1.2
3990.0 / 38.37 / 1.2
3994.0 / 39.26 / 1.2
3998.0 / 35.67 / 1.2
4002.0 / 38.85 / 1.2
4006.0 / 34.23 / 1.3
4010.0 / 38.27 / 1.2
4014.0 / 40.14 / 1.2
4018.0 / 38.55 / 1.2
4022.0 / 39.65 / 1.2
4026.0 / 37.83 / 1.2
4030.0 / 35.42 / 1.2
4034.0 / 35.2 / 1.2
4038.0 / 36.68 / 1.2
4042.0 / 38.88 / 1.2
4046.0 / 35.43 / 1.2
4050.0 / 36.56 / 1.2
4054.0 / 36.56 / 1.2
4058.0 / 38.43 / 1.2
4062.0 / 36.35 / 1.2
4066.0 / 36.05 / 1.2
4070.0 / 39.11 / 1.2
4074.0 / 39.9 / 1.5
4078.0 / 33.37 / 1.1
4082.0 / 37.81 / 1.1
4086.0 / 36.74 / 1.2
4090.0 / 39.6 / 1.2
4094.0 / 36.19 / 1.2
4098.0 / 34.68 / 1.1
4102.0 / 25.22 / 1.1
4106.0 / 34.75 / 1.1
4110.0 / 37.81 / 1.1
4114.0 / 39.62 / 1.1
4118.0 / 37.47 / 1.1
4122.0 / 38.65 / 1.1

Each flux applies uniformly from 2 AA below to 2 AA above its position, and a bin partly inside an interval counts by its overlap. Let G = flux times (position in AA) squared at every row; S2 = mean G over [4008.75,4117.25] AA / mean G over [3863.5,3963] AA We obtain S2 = 1.34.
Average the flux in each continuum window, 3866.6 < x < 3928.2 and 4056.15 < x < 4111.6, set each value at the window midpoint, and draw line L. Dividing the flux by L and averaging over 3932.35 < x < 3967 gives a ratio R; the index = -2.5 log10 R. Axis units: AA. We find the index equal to 0.26 mag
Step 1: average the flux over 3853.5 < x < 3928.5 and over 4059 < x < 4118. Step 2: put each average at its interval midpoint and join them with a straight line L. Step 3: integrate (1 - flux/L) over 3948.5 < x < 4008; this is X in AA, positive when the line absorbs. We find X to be 4.9 AA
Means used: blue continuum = 31.9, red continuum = 36.3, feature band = 31.1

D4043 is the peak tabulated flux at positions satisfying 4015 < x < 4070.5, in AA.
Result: 39.65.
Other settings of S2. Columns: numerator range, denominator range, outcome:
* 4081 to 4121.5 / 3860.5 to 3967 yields 1.35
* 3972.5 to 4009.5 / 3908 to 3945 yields 1.40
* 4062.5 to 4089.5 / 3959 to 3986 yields 1.54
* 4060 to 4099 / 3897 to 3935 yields 1.43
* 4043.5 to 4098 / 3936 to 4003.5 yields 1.29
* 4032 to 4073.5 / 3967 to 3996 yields 1.27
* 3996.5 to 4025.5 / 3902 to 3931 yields 1.32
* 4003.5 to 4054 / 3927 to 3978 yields 1.61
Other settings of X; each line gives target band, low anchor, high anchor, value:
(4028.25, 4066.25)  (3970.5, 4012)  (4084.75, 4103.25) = -2.3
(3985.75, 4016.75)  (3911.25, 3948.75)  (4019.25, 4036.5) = -3.3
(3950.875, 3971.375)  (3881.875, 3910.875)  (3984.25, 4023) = 5.8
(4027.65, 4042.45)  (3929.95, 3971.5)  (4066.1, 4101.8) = -2.1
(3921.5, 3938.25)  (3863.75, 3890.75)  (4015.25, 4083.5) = 7.3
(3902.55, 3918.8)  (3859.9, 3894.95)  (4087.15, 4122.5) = -0.2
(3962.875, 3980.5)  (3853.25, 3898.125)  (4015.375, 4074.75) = 6.5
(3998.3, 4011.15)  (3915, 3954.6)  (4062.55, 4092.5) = -2.1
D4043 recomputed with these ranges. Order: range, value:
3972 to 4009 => 39.26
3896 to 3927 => 35.25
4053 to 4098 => 39.9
